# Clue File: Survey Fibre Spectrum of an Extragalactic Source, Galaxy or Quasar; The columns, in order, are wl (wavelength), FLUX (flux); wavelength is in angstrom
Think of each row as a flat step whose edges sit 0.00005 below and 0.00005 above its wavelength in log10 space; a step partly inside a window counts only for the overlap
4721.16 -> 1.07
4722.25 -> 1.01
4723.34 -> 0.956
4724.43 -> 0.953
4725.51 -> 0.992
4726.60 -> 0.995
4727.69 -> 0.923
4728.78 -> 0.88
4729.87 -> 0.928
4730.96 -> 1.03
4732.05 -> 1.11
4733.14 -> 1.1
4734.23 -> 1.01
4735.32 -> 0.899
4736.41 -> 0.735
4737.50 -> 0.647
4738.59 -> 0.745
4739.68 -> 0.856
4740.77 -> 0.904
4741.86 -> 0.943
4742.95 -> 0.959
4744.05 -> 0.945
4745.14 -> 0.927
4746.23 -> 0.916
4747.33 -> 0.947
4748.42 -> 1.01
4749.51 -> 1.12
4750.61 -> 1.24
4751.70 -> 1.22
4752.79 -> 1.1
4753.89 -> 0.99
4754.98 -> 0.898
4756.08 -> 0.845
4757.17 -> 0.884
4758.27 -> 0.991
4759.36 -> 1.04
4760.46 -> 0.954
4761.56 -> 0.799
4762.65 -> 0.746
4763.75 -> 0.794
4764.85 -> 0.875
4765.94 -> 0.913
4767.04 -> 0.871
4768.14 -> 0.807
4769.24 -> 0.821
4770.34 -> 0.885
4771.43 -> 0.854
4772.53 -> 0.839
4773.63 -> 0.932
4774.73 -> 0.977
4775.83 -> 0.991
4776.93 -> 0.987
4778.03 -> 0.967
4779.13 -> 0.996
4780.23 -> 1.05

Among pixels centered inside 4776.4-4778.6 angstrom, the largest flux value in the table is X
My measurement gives 0.987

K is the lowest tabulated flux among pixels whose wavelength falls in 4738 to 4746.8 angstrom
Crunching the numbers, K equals 0.745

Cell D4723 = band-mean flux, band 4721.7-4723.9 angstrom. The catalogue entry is 0.98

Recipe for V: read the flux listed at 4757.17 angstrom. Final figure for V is 0.884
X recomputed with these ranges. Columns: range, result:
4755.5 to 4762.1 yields 1.04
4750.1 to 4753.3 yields 1.24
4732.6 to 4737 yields 1.1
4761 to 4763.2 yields 0.799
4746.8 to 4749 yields 1.01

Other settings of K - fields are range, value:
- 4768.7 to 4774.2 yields 0.821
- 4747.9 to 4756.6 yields 0.845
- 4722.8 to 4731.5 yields 0.88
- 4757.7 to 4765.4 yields 0.746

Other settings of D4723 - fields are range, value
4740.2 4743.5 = 0.935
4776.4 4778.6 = 0.977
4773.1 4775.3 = 0.955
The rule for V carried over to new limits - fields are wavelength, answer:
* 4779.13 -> 0.996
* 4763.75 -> 0.794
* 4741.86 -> 0.943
